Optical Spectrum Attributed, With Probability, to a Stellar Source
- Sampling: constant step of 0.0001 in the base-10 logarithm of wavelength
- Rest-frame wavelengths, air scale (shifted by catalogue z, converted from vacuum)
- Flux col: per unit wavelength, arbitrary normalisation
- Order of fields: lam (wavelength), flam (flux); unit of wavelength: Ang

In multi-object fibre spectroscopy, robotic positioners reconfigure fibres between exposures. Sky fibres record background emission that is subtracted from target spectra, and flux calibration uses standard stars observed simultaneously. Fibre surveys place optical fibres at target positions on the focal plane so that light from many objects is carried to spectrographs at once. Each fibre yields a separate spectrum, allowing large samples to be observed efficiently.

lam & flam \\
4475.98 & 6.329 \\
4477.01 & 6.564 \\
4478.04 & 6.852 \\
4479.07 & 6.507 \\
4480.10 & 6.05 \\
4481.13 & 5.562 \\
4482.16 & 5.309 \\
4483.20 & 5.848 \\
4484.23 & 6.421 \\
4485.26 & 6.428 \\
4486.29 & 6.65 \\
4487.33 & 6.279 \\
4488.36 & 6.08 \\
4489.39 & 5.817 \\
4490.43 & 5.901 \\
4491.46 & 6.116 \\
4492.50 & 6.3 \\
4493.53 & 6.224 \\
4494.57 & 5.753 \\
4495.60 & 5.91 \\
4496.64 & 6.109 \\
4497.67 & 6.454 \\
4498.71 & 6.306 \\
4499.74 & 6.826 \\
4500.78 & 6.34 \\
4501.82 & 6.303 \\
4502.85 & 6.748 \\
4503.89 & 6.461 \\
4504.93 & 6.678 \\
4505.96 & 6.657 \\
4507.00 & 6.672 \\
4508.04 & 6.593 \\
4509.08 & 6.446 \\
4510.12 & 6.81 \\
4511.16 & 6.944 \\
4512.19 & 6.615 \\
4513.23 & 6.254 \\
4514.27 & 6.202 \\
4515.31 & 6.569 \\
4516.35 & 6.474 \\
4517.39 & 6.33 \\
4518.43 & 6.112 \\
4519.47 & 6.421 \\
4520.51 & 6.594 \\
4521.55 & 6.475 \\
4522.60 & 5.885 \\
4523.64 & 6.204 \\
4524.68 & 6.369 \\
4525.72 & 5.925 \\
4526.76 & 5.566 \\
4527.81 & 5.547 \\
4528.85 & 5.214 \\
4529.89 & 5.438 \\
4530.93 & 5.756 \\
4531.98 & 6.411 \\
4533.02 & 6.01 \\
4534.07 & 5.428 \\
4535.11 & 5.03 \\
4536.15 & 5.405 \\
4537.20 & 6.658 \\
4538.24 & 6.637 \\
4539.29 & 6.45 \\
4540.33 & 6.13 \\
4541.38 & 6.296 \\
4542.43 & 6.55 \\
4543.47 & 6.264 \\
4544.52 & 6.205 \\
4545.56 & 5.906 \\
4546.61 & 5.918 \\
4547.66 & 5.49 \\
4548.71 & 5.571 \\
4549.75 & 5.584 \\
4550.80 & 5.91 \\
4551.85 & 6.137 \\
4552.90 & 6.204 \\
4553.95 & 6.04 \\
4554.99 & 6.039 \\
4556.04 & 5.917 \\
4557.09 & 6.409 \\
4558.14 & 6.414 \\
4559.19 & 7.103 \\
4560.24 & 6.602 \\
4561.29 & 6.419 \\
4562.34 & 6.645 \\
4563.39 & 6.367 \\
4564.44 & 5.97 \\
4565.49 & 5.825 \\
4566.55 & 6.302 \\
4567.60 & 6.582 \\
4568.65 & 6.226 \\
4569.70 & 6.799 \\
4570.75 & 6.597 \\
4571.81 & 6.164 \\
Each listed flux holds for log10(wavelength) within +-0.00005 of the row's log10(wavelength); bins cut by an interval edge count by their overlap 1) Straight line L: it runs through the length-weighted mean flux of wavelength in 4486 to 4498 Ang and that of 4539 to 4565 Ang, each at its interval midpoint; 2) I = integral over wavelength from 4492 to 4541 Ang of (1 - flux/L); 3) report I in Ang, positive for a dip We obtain -0.7 Ang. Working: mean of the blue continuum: 6.12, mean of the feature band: 6.23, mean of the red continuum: 6.18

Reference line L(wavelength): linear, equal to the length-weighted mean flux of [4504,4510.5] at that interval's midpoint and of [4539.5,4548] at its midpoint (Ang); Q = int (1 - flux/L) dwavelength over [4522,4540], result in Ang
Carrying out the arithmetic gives 1.2 Ang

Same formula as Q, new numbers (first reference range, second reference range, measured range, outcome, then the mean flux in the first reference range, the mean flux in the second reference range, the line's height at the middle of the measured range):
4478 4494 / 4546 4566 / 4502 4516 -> -1.0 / 6.13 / 6.13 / 6.13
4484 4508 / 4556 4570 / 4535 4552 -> 0.9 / 6.33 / 6.41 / 6.38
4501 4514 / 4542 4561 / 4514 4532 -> 1.0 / 6.59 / 6.13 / 6.43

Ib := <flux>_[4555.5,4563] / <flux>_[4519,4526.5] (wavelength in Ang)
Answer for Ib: 1.0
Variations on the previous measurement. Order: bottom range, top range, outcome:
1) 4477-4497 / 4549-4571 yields 1.03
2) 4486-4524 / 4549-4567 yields 0.98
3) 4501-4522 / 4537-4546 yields 0.97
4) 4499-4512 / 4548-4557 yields 0.90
